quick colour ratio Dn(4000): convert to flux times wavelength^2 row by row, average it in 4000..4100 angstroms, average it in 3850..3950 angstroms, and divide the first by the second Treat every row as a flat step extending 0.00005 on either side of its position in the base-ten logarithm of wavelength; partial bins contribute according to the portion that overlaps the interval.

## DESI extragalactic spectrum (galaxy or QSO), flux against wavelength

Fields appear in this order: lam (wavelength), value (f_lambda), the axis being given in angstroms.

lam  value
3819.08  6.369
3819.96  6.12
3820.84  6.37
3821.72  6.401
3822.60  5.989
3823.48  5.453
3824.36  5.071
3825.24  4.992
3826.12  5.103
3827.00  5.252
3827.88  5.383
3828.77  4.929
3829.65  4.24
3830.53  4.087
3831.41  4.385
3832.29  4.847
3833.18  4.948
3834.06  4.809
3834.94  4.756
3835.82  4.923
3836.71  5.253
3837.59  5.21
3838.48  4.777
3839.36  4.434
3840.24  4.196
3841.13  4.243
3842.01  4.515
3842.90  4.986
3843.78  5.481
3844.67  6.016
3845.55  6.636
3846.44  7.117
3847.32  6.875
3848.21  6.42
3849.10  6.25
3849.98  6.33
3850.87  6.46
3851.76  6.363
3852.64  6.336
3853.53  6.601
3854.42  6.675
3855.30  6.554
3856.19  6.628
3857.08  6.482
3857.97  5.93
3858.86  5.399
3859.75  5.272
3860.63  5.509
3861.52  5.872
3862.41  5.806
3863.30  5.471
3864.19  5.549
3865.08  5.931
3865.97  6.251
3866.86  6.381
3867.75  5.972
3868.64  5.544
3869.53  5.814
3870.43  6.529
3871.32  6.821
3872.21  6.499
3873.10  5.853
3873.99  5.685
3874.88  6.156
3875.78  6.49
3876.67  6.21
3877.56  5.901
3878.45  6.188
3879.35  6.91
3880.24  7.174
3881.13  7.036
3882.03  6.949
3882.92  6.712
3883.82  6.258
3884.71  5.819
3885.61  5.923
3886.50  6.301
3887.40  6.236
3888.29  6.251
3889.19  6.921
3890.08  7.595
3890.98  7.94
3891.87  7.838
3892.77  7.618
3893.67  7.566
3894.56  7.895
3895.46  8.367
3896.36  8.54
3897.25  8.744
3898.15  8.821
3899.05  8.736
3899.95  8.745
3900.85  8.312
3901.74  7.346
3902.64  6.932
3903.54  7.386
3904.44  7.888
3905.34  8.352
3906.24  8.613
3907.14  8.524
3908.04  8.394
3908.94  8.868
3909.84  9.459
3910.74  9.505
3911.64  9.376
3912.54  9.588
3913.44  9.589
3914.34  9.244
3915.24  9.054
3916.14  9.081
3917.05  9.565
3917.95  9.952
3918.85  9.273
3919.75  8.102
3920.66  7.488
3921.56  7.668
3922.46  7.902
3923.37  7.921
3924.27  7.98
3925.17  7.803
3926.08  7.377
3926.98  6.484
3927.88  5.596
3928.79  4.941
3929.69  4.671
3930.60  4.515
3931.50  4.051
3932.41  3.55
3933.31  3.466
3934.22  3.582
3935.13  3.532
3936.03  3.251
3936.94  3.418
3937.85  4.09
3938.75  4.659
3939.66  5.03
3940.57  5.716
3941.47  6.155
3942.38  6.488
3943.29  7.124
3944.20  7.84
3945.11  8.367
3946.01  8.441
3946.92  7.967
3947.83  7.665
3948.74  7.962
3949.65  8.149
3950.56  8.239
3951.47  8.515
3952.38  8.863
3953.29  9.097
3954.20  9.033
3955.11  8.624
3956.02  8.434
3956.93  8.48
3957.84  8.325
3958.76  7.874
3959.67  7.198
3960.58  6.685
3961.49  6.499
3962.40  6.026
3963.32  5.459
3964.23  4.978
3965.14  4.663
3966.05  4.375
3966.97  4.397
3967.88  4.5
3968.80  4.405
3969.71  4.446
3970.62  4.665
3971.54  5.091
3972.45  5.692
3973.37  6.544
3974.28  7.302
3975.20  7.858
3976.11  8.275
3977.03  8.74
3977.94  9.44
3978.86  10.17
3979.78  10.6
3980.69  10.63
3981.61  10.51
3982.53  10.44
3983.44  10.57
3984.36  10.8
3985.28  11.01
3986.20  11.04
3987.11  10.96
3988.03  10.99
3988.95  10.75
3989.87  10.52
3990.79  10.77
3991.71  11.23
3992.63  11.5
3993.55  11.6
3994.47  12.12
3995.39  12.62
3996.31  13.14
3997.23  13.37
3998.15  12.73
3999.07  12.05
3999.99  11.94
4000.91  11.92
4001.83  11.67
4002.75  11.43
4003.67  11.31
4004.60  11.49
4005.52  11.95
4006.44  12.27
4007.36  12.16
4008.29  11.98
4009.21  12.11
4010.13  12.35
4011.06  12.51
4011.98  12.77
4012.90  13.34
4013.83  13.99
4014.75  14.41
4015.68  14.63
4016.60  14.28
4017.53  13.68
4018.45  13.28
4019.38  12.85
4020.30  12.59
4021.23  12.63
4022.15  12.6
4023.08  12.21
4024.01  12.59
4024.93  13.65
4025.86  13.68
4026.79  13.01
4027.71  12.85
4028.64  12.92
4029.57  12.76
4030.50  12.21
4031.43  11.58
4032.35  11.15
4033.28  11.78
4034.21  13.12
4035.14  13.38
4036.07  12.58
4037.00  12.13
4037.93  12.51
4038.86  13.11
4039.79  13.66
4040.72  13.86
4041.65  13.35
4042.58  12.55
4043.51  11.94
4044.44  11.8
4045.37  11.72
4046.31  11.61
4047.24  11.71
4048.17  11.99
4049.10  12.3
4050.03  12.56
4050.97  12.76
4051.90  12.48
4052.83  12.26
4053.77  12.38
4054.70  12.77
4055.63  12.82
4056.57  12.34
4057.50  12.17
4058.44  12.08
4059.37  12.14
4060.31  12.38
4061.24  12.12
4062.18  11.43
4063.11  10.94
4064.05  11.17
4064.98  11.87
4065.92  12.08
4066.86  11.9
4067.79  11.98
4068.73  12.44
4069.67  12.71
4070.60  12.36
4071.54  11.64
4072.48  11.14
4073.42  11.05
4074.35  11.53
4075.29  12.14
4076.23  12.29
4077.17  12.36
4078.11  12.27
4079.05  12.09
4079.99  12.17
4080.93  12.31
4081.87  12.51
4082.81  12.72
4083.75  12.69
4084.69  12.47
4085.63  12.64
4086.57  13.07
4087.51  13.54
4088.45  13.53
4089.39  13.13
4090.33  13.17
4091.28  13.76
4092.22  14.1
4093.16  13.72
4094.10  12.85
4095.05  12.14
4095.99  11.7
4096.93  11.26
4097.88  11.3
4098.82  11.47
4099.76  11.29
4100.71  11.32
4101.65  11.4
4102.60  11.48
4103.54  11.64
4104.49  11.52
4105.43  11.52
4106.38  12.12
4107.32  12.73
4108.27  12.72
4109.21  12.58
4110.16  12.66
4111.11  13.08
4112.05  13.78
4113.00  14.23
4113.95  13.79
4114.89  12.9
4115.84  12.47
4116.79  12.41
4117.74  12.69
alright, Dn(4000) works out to 1.9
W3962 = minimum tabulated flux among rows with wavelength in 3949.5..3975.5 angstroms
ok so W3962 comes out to 4.375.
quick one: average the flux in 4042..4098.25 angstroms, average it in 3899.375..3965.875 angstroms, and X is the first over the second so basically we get 1.7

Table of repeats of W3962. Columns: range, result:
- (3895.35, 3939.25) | 3.251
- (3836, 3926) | 4.196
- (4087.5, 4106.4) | 11.26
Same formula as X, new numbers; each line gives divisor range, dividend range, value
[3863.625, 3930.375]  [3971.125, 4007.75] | 1.44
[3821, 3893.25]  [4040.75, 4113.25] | 2.08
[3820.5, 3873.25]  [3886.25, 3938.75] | 1.29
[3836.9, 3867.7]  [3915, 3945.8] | 1.08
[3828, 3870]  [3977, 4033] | 2.15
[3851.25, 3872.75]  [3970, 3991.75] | 1.52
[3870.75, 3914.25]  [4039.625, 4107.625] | 1.63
